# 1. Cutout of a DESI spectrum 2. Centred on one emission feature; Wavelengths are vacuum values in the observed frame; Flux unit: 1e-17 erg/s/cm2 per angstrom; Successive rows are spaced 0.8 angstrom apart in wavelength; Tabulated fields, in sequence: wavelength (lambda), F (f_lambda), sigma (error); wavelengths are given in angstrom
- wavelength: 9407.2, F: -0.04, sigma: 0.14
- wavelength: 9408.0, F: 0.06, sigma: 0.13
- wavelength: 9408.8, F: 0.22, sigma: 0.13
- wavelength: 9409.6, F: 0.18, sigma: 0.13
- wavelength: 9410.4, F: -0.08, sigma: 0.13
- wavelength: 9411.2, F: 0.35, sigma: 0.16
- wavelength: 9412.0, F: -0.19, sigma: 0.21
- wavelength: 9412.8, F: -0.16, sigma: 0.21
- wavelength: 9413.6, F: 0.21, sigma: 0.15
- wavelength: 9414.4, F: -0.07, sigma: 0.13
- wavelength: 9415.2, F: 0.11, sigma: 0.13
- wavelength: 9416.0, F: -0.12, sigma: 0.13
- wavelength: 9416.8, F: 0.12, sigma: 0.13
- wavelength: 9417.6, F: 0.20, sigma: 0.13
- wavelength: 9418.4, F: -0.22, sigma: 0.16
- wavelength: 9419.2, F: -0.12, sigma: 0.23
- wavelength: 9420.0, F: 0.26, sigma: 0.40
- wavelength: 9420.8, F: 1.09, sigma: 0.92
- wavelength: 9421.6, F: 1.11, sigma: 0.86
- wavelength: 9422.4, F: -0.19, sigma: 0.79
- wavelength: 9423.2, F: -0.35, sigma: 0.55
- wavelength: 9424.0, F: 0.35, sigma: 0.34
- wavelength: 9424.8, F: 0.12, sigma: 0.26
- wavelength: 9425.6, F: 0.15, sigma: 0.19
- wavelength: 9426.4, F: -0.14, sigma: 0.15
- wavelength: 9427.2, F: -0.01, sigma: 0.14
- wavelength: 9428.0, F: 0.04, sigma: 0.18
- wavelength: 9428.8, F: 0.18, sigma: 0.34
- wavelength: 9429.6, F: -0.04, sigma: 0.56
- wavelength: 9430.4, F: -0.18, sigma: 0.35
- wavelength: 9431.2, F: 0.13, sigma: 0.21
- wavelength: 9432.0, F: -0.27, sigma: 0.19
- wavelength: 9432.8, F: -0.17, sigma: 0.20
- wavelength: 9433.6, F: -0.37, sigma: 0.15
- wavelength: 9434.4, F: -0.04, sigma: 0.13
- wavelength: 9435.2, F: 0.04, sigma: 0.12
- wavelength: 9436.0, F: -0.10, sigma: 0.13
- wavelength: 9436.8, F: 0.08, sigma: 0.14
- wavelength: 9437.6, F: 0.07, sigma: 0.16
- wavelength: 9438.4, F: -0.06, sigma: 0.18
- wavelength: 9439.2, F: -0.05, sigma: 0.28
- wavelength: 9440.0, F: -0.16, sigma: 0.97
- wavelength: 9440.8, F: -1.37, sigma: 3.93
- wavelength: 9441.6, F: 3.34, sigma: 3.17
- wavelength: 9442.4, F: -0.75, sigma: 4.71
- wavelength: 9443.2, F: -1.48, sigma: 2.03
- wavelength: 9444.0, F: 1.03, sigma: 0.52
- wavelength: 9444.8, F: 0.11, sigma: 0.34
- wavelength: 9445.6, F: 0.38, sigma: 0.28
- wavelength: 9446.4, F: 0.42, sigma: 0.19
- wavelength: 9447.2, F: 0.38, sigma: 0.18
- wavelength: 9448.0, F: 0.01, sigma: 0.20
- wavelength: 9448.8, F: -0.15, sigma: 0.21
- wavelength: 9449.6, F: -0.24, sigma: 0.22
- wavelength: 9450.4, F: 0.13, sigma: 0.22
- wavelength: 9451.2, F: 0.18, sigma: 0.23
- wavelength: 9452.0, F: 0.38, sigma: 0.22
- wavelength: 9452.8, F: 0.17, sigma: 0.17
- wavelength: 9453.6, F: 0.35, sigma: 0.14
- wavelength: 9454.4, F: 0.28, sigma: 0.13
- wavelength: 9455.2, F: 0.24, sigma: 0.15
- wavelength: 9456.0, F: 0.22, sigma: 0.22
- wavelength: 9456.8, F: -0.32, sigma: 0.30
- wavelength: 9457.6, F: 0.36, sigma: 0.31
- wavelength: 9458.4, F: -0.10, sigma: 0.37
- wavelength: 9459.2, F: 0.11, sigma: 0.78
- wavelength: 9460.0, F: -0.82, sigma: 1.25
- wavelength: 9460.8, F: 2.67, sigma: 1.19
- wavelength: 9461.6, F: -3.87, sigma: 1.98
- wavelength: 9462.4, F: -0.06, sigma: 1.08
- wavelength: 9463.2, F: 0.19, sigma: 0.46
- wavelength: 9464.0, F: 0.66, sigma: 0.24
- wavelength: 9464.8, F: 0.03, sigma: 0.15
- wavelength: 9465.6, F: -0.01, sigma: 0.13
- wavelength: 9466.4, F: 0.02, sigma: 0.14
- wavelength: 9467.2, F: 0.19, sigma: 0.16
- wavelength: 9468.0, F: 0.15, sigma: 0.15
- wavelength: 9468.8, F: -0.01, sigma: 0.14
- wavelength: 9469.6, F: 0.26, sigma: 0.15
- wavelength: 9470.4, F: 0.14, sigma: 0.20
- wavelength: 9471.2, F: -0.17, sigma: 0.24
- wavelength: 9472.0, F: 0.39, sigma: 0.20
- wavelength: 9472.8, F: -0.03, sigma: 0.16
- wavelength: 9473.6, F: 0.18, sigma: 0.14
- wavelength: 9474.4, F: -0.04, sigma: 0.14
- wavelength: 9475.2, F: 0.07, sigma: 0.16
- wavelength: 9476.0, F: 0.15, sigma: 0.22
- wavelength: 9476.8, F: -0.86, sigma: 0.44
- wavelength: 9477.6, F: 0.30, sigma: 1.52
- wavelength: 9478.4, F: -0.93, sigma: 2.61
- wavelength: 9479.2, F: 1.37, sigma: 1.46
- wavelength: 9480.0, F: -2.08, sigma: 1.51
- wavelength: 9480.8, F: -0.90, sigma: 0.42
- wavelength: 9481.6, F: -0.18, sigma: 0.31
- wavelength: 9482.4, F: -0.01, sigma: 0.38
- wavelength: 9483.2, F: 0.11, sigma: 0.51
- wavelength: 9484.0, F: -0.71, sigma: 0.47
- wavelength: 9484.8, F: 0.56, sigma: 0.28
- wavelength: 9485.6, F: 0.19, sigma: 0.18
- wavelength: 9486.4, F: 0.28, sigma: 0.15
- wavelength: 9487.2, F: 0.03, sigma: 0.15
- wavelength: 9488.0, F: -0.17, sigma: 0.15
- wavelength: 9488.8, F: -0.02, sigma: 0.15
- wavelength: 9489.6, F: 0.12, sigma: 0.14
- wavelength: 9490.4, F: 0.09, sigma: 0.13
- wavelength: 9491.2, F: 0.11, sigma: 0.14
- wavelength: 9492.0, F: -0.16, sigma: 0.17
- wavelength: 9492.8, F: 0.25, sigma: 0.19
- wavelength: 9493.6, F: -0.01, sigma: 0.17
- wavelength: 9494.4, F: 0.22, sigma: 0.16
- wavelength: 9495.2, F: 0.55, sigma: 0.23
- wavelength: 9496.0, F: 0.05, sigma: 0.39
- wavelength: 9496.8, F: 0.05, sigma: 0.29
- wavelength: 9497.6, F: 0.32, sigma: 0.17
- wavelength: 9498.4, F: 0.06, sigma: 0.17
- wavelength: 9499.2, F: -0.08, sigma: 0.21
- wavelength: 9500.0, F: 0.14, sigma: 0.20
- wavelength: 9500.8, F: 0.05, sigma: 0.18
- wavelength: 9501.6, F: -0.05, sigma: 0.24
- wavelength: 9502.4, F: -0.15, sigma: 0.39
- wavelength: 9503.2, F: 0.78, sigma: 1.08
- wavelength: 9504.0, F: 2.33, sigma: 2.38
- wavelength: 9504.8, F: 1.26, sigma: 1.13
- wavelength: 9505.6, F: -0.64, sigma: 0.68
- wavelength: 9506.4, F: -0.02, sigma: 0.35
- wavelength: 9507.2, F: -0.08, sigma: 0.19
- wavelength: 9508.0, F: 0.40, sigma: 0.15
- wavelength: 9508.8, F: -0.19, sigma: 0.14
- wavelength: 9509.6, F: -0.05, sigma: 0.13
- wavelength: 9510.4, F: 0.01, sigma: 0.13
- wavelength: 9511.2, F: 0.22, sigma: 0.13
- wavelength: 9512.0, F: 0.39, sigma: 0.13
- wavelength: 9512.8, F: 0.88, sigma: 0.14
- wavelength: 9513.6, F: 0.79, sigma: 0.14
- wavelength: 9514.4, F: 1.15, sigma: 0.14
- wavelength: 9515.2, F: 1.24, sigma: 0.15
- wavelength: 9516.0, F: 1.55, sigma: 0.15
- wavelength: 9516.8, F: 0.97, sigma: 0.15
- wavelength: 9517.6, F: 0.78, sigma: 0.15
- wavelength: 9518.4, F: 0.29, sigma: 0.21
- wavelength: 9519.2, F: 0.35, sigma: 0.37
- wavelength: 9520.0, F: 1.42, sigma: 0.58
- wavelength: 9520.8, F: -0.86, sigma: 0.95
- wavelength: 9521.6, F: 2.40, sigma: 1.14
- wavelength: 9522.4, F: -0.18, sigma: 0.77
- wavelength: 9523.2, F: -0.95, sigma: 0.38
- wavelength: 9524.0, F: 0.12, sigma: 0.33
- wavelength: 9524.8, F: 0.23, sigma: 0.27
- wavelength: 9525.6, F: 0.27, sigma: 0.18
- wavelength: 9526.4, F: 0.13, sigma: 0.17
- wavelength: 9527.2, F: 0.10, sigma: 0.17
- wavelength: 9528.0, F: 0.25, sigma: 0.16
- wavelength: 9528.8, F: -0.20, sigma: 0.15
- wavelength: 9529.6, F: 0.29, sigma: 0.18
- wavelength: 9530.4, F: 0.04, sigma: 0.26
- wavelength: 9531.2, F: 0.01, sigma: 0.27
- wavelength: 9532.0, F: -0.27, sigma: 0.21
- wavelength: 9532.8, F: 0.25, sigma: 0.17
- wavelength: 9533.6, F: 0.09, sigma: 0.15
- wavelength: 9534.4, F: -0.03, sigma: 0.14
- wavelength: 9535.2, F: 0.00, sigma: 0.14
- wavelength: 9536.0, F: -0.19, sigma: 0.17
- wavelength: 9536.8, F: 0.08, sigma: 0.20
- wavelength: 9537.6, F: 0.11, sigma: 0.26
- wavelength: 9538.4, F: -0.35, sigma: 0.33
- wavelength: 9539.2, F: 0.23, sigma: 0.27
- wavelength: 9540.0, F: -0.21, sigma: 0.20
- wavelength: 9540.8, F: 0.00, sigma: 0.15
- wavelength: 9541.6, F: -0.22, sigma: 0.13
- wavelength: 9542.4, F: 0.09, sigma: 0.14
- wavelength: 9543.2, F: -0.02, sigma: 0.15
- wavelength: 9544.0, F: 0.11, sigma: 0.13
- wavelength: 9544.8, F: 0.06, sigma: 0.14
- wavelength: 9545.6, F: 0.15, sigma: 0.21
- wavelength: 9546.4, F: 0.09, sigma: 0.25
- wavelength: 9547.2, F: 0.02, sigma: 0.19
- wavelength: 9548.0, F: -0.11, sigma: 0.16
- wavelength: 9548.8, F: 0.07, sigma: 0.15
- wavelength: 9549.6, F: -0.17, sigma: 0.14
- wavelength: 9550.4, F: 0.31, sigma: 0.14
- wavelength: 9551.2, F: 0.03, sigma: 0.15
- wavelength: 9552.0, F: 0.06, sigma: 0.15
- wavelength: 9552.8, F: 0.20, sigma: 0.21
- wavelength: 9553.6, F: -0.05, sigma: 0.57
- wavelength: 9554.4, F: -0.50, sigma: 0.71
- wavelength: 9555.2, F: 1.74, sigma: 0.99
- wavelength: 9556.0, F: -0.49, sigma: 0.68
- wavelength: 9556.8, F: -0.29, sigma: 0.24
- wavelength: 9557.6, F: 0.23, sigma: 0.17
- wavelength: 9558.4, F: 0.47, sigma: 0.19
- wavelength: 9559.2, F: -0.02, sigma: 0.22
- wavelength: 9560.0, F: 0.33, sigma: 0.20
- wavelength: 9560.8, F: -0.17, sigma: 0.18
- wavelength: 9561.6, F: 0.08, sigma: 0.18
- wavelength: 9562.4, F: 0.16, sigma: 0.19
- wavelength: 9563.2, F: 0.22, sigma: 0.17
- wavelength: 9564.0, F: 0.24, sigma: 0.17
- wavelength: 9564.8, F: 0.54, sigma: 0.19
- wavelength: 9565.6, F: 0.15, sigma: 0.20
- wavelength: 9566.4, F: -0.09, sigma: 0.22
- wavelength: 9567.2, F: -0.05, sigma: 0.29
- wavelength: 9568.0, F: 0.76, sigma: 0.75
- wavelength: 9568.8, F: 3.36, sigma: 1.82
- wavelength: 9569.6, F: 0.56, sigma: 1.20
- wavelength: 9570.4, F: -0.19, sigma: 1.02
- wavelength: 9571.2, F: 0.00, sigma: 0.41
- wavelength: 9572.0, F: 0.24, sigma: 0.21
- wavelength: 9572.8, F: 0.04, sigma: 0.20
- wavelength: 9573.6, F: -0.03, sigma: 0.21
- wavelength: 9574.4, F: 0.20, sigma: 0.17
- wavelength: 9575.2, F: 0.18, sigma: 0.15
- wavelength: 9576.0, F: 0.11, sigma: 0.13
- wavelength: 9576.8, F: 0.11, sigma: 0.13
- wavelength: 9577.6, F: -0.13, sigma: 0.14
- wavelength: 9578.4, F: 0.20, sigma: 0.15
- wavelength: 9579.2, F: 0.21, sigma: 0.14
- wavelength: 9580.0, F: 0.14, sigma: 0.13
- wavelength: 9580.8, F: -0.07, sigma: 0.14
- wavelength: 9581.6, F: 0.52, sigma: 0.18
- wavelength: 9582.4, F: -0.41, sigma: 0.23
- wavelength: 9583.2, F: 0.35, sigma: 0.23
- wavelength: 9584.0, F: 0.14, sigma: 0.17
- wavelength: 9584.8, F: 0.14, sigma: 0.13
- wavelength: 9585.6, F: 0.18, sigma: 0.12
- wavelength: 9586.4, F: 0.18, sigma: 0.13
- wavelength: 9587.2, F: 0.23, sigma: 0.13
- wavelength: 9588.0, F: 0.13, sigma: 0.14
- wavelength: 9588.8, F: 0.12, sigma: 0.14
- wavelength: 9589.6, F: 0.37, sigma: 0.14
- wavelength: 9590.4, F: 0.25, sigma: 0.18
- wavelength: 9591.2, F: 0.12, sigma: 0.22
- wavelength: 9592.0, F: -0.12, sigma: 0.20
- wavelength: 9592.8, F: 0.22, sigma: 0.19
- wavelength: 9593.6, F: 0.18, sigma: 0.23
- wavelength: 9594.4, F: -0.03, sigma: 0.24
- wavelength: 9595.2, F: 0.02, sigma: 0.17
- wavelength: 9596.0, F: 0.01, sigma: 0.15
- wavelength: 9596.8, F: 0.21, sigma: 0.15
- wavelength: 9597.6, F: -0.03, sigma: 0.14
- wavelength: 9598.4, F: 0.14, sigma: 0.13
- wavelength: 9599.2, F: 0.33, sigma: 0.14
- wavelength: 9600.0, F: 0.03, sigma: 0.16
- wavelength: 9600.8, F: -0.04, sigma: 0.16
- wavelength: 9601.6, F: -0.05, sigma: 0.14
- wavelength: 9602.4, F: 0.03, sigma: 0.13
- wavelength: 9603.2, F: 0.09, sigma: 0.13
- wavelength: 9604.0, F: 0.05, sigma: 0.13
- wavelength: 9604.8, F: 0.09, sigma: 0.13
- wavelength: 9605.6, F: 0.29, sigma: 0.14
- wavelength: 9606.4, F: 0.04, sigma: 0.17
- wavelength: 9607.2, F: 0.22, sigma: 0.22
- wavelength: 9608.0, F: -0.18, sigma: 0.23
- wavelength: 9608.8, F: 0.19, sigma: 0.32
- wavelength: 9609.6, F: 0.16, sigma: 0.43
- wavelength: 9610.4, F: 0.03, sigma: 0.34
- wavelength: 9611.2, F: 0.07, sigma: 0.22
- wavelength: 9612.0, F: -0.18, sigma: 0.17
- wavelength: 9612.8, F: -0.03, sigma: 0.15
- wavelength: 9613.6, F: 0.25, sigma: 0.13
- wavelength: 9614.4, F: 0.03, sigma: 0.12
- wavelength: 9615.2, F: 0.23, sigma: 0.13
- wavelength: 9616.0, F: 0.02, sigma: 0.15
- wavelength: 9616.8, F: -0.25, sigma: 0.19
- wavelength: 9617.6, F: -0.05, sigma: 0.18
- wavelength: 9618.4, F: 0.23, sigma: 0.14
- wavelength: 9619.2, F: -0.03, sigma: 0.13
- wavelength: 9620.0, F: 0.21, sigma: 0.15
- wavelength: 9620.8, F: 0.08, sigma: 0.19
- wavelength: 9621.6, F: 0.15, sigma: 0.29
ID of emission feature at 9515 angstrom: H-beta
